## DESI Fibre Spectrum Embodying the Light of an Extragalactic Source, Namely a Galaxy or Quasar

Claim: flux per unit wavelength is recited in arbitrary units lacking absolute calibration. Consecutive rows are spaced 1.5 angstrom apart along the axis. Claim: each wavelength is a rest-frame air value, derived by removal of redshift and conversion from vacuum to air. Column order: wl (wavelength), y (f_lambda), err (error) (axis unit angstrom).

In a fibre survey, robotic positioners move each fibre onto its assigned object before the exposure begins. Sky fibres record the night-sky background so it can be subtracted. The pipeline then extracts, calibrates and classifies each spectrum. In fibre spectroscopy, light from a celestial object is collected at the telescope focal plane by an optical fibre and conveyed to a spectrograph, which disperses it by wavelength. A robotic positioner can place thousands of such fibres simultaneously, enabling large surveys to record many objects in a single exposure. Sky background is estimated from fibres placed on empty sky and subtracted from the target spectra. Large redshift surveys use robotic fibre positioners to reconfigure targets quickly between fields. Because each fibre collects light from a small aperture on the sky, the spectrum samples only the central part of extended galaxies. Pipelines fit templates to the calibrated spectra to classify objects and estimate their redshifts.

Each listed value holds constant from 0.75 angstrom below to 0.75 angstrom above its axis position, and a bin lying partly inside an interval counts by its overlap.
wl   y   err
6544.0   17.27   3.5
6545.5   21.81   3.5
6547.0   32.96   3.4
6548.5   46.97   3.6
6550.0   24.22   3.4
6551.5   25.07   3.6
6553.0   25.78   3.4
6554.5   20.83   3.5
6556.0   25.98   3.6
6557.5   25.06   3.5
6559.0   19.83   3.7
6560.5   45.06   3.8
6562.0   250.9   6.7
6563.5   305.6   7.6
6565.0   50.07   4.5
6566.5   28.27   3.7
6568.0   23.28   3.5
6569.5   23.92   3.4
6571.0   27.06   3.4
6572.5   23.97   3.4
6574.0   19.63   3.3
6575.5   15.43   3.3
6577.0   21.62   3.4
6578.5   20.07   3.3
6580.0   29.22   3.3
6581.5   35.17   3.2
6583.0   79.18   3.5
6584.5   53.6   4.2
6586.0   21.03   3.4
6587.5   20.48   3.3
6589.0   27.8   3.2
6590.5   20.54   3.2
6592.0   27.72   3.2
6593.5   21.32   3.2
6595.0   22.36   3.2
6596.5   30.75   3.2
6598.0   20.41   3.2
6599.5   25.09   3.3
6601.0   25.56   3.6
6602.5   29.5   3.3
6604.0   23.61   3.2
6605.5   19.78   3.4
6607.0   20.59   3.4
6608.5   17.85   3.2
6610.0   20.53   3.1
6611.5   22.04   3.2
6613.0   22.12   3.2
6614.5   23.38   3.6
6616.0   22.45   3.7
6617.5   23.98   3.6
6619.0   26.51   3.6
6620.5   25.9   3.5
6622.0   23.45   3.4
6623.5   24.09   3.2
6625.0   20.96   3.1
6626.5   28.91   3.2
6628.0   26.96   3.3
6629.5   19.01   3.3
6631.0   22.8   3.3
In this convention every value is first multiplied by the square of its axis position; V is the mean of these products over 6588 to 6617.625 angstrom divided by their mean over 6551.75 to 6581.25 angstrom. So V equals 0.45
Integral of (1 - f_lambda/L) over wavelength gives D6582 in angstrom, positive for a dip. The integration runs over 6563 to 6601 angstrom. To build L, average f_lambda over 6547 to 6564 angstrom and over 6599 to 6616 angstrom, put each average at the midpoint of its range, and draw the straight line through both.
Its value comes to 7.5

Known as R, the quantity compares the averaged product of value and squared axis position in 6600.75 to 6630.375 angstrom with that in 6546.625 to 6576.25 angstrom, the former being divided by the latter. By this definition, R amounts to 0.45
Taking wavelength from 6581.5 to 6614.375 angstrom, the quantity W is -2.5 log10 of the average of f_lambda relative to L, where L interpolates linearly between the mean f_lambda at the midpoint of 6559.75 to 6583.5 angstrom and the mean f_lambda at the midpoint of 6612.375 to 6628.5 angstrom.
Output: 0.47 mag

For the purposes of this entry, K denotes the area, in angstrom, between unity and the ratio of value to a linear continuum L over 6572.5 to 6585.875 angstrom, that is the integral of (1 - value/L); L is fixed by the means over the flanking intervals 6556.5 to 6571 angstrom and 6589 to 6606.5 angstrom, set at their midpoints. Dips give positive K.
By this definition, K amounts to 4.9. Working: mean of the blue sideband 81.7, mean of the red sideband 24.3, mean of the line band 33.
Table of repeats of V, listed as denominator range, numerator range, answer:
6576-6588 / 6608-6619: 0.64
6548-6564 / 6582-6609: 0.40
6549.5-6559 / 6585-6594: 1.01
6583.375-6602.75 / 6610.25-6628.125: 0.88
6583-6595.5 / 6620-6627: 0.82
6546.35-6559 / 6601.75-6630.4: 0.85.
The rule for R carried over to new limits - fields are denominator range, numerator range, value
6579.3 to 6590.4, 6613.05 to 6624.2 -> 0.66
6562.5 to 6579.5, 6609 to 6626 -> 0.44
